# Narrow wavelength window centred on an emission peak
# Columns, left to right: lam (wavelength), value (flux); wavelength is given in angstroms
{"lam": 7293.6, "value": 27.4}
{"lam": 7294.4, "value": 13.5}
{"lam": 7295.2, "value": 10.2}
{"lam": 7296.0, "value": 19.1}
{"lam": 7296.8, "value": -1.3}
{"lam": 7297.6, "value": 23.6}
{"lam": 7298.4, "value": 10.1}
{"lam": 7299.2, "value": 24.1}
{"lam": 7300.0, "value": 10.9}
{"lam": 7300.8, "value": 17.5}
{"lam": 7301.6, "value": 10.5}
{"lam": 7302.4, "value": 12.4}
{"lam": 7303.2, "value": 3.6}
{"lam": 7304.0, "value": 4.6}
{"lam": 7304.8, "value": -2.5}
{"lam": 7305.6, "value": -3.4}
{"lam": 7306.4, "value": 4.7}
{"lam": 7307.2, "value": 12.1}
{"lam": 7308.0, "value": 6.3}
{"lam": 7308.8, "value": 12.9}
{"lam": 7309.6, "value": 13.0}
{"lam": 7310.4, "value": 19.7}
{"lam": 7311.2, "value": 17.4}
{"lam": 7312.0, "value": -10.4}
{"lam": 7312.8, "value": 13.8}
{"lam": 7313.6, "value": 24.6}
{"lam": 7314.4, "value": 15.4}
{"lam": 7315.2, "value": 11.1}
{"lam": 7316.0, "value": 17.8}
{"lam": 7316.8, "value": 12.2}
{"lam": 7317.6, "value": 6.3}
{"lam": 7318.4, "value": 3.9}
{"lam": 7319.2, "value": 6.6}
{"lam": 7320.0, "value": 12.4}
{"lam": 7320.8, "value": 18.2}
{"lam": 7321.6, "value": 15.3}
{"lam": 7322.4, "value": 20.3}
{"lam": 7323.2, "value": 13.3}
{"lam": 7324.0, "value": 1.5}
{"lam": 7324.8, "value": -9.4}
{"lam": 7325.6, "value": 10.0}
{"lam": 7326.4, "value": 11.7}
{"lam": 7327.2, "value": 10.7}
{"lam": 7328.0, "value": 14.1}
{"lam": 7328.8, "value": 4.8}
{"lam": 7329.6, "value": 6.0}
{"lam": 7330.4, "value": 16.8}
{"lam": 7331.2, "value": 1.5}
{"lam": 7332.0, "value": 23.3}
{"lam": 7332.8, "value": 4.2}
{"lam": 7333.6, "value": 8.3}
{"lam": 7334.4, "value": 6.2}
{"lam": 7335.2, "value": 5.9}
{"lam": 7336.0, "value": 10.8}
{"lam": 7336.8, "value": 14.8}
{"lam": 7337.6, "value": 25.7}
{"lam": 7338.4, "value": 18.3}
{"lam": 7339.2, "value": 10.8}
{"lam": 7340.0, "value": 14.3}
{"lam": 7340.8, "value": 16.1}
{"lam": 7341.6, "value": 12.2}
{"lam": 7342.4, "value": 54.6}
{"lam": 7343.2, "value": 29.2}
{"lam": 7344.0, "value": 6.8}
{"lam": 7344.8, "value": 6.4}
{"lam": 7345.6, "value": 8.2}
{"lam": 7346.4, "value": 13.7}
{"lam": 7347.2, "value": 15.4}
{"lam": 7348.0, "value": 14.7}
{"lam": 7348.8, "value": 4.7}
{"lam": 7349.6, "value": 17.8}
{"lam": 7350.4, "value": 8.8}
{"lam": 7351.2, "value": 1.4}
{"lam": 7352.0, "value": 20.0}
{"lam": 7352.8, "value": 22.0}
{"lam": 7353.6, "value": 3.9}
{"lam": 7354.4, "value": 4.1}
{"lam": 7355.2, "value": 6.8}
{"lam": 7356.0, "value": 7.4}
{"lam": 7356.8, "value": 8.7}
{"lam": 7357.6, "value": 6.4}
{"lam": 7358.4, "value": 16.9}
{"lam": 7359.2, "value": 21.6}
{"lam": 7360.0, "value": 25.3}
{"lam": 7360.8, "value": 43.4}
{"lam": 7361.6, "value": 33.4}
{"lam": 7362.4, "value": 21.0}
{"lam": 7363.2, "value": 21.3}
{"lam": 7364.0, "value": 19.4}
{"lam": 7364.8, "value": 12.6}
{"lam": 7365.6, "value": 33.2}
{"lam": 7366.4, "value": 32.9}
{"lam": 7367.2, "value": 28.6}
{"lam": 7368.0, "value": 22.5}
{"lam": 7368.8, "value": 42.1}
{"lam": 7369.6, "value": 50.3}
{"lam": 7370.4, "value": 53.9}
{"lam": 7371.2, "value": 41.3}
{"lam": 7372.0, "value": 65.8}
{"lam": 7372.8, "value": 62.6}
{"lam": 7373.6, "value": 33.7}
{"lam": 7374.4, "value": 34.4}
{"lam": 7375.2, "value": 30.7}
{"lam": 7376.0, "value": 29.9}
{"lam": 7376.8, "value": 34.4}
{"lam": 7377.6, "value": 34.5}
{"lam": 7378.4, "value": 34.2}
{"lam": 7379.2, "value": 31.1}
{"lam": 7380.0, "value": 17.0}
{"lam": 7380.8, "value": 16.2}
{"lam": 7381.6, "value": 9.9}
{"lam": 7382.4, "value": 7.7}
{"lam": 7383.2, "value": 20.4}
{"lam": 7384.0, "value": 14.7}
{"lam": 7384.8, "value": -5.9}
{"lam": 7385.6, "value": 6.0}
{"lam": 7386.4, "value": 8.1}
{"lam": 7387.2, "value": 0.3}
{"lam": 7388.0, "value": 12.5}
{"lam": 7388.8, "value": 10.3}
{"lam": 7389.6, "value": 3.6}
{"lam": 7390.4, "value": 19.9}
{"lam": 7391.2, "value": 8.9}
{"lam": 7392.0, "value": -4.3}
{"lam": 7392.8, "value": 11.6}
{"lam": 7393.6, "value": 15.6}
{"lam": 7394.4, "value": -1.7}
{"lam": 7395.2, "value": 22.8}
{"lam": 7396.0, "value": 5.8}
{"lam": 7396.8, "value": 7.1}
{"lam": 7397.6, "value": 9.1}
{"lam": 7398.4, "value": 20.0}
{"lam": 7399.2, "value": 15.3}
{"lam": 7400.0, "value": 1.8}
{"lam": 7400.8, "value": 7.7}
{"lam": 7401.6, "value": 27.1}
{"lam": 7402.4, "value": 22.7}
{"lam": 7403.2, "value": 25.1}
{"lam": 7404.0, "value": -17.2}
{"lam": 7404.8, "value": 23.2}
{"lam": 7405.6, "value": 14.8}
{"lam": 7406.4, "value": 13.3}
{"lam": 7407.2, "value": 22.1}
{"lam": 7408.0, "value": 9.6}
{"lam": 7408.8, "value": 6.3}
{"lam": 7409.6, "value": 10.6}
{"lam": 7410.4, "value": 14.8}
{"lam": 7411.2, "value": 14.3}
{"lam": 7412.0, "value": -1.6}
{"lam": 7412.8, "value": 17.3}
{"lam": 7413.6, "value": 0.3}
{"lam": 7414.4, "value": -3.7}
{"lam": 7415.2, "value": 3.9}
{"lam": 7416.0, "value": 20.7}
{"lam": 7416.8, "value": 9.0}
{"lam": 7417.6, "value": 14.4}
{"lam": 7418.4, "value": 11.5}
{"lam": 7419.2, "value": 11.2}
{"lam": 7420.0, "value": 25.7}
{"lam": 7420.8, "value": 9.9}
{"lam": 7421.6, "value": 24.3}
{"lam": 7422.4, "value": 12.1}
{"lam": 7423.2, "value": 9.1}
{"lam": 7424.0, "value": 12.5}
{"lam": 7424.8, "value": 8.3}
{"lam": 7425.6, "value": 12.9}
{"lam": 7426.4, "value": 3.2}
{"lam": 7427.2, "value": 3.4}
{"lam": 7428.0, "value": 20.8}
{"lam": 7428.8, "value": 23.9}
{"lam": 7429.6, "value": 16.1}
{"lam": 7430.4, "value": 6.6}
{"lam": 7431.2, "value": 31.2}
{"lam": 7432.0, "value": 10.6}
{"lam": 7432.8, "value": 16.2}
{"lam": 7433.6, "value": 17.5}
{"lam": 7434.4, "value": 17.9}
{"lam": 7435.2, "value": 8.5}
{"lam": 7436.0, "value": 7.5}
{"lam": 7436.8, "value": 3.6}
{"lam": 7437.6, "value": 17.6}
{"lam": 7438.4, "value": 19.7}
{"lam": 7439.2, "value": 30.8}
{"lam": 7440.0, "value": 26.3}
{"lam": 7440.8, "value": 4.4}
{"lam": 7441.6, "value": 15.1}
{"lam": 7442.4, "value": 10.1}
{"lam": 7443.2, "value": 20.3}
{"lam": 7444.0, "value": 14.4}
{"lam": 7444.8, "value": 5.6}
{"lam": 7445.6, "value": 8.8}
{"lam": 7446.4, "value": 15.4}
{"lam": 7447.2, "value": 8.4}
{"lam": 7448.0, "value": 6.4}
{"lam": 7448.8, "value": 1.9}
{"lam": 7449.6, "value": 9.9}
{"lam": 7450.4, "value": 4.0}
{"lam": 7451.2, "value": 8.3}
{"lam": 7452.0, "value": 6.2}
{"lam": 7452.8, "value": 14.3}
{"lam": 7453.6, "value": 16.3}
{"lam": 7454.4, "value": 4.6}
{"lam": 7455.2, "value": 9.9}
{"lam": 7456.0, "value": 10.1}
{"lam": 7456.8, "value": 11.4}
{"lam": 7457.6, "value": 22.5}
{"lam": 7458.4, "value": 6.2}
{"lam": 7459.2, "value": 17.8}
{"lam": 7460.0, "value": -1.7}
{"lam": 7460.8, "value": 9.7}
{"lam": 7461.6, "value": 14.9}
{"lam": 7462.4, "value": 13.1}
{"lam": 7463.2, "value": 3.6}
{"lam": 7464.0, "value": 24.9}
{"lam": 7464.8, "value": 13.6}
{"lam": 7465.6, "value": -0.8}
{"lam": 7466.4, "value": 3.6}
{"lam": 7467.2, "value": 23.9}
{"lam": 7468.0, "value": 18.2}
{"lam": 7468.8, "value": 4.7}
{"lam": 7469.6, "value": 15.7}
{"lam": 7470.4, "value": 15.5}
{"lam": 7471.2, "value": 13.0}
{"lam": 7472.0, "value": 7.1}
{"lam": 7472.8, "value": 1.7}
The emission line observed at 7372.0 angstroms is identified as [O II] 3727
